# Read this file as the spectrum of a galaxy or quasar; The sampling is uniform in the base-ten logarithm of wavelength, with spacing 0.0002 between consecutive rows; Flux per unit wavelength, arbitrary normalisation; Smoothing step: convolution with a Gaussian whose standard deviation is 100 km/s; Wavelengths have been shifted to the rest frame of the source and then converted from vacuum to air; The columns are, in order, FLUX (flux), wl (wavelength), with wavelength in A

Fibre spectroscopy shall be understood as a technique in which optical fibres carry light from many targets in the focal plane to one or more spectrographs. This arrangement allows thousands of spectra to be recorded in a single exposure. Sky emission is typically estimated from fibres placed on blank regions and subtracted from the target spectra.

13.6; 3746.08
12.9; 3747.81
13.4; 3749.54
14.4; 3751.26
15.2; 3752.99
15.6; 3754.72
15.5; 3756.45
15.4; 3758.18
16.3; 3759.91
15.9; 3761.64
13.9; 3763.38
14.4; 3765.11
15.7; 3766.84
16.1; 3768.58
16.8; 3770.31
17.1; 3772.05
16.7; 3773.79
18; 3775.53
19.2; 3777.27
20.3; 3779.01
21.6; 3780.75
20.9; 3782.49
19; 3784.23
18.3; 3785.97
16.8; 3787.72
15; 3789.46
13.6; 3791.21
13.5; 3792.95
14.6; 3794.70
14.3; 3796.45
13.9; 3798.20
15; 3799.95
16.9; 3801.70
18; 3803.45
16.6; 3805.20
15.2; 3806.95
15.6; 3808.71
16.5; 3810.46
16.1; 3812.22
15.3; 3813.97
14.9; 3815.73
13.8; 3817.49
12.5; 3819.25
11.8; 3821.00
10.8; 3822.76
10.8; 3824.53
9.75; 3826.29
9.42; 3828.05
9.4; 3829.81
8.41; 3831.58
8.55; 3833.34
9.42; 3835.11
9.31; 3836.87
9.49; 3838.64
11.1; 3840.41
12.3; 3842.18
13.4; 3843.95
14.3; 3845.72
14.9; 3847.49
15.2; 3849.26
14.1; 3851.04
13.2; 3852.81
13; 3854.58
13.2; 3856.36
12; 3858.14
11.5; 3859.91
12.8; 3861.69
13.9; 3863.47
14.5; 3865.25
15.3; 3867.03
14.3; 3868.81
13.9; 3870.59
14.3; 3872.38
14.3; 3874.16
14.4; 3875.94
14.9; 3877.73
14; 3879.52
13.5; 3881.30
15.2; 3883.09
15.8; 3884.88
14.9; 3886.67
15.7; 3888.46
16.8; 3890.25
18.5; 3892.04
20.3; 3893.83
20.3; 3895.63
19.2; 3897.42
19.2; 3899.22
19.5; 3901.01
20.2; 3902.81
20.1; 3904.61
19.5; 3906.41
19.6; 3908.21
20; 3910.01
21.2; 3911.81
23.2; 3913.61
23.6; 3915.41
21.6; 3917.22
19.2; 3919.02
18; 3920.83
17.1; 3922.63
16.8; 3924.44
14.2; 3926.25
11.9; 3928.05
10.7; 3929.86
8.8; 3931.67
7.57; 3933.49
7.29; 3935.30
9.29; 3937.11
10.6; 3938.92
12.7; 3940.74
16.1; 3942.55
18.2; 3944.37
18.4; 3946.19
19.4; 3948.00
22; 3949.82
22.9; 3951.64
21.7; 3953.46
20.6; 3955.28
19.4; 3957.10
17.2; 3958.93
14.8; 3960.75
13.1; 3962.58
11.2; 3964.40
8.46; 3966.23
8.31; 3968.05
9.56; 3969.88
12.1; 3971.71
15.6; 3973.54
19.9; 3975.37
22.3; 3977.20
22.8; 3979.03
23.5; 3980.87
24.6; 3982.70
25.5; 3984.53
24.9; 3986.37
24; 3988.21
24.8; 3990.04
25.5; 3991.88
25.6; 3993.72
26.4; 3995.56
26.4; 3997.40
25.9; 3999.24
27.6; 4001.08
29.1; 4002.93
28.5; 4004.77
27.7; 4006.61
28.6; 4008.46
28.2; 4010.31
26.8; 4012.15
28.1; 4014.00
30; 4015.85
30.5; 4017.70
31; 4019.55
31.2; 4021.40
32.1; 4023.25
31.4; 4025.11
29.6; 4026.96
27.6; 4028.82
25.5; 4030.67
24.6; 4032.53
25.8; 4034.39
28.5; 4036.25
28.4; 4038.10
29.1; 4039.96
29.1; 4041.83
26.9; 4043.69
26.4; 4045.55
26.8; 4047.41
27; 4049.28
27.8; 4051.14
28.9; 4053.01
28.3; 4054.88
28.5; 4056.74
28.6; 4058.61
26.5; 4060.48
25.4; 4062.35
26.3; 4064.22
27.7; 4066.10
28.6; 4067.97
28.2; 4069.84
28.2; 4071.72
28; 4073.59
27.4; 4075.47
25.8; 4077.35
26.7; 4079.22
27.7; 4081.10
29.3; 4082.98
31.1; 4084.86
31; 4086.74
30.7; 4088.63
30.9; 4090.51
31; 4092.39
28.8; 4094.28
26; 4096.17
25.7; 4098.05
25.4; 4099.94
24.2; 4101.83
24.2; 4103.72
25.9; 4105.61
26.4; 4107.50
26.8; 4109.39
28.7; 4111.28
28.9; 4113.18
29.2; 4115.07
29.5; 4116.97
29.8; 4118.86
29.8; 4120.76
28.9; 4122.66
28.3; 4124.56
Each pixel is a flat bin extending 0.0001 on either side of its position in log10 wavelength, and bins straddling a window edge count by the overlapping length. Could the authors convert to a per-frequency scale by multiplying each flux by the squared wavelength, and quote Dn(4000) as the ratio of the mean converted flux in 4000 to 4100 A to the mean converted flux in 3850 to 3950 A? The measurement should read 1.92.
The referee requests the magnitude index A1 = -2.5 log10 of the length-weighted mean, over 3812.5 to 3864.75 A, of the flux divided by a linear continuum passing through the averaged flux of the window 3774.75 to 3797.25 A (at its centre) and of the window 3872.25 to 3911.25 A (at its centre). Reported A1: 0.39 mag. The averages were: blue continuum 17.3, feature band 12.1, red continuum 17.4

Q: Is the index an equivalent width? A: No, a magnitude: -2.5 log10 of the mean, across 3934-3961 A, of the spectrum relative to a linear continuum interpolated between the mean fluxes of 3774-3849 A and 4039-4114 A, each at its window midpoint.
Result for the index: 0.27 mag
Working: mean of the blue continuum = 14.3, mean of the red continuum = 27.7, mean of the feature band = 16.6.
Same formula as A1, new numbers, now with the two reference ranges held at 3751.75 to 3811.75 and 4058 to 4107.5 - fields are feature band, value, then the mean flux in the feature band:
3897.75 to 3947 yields 0.29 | 16.5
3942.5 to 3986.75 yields 0.27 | 18.1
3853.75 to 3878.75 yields 0.38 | 13.7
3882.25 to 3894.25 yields 0.22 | 16.6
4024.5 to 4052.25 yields -0.07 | 27.6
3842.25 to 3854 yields 0.32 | 14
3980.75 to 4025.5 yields -0.12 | 27.6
